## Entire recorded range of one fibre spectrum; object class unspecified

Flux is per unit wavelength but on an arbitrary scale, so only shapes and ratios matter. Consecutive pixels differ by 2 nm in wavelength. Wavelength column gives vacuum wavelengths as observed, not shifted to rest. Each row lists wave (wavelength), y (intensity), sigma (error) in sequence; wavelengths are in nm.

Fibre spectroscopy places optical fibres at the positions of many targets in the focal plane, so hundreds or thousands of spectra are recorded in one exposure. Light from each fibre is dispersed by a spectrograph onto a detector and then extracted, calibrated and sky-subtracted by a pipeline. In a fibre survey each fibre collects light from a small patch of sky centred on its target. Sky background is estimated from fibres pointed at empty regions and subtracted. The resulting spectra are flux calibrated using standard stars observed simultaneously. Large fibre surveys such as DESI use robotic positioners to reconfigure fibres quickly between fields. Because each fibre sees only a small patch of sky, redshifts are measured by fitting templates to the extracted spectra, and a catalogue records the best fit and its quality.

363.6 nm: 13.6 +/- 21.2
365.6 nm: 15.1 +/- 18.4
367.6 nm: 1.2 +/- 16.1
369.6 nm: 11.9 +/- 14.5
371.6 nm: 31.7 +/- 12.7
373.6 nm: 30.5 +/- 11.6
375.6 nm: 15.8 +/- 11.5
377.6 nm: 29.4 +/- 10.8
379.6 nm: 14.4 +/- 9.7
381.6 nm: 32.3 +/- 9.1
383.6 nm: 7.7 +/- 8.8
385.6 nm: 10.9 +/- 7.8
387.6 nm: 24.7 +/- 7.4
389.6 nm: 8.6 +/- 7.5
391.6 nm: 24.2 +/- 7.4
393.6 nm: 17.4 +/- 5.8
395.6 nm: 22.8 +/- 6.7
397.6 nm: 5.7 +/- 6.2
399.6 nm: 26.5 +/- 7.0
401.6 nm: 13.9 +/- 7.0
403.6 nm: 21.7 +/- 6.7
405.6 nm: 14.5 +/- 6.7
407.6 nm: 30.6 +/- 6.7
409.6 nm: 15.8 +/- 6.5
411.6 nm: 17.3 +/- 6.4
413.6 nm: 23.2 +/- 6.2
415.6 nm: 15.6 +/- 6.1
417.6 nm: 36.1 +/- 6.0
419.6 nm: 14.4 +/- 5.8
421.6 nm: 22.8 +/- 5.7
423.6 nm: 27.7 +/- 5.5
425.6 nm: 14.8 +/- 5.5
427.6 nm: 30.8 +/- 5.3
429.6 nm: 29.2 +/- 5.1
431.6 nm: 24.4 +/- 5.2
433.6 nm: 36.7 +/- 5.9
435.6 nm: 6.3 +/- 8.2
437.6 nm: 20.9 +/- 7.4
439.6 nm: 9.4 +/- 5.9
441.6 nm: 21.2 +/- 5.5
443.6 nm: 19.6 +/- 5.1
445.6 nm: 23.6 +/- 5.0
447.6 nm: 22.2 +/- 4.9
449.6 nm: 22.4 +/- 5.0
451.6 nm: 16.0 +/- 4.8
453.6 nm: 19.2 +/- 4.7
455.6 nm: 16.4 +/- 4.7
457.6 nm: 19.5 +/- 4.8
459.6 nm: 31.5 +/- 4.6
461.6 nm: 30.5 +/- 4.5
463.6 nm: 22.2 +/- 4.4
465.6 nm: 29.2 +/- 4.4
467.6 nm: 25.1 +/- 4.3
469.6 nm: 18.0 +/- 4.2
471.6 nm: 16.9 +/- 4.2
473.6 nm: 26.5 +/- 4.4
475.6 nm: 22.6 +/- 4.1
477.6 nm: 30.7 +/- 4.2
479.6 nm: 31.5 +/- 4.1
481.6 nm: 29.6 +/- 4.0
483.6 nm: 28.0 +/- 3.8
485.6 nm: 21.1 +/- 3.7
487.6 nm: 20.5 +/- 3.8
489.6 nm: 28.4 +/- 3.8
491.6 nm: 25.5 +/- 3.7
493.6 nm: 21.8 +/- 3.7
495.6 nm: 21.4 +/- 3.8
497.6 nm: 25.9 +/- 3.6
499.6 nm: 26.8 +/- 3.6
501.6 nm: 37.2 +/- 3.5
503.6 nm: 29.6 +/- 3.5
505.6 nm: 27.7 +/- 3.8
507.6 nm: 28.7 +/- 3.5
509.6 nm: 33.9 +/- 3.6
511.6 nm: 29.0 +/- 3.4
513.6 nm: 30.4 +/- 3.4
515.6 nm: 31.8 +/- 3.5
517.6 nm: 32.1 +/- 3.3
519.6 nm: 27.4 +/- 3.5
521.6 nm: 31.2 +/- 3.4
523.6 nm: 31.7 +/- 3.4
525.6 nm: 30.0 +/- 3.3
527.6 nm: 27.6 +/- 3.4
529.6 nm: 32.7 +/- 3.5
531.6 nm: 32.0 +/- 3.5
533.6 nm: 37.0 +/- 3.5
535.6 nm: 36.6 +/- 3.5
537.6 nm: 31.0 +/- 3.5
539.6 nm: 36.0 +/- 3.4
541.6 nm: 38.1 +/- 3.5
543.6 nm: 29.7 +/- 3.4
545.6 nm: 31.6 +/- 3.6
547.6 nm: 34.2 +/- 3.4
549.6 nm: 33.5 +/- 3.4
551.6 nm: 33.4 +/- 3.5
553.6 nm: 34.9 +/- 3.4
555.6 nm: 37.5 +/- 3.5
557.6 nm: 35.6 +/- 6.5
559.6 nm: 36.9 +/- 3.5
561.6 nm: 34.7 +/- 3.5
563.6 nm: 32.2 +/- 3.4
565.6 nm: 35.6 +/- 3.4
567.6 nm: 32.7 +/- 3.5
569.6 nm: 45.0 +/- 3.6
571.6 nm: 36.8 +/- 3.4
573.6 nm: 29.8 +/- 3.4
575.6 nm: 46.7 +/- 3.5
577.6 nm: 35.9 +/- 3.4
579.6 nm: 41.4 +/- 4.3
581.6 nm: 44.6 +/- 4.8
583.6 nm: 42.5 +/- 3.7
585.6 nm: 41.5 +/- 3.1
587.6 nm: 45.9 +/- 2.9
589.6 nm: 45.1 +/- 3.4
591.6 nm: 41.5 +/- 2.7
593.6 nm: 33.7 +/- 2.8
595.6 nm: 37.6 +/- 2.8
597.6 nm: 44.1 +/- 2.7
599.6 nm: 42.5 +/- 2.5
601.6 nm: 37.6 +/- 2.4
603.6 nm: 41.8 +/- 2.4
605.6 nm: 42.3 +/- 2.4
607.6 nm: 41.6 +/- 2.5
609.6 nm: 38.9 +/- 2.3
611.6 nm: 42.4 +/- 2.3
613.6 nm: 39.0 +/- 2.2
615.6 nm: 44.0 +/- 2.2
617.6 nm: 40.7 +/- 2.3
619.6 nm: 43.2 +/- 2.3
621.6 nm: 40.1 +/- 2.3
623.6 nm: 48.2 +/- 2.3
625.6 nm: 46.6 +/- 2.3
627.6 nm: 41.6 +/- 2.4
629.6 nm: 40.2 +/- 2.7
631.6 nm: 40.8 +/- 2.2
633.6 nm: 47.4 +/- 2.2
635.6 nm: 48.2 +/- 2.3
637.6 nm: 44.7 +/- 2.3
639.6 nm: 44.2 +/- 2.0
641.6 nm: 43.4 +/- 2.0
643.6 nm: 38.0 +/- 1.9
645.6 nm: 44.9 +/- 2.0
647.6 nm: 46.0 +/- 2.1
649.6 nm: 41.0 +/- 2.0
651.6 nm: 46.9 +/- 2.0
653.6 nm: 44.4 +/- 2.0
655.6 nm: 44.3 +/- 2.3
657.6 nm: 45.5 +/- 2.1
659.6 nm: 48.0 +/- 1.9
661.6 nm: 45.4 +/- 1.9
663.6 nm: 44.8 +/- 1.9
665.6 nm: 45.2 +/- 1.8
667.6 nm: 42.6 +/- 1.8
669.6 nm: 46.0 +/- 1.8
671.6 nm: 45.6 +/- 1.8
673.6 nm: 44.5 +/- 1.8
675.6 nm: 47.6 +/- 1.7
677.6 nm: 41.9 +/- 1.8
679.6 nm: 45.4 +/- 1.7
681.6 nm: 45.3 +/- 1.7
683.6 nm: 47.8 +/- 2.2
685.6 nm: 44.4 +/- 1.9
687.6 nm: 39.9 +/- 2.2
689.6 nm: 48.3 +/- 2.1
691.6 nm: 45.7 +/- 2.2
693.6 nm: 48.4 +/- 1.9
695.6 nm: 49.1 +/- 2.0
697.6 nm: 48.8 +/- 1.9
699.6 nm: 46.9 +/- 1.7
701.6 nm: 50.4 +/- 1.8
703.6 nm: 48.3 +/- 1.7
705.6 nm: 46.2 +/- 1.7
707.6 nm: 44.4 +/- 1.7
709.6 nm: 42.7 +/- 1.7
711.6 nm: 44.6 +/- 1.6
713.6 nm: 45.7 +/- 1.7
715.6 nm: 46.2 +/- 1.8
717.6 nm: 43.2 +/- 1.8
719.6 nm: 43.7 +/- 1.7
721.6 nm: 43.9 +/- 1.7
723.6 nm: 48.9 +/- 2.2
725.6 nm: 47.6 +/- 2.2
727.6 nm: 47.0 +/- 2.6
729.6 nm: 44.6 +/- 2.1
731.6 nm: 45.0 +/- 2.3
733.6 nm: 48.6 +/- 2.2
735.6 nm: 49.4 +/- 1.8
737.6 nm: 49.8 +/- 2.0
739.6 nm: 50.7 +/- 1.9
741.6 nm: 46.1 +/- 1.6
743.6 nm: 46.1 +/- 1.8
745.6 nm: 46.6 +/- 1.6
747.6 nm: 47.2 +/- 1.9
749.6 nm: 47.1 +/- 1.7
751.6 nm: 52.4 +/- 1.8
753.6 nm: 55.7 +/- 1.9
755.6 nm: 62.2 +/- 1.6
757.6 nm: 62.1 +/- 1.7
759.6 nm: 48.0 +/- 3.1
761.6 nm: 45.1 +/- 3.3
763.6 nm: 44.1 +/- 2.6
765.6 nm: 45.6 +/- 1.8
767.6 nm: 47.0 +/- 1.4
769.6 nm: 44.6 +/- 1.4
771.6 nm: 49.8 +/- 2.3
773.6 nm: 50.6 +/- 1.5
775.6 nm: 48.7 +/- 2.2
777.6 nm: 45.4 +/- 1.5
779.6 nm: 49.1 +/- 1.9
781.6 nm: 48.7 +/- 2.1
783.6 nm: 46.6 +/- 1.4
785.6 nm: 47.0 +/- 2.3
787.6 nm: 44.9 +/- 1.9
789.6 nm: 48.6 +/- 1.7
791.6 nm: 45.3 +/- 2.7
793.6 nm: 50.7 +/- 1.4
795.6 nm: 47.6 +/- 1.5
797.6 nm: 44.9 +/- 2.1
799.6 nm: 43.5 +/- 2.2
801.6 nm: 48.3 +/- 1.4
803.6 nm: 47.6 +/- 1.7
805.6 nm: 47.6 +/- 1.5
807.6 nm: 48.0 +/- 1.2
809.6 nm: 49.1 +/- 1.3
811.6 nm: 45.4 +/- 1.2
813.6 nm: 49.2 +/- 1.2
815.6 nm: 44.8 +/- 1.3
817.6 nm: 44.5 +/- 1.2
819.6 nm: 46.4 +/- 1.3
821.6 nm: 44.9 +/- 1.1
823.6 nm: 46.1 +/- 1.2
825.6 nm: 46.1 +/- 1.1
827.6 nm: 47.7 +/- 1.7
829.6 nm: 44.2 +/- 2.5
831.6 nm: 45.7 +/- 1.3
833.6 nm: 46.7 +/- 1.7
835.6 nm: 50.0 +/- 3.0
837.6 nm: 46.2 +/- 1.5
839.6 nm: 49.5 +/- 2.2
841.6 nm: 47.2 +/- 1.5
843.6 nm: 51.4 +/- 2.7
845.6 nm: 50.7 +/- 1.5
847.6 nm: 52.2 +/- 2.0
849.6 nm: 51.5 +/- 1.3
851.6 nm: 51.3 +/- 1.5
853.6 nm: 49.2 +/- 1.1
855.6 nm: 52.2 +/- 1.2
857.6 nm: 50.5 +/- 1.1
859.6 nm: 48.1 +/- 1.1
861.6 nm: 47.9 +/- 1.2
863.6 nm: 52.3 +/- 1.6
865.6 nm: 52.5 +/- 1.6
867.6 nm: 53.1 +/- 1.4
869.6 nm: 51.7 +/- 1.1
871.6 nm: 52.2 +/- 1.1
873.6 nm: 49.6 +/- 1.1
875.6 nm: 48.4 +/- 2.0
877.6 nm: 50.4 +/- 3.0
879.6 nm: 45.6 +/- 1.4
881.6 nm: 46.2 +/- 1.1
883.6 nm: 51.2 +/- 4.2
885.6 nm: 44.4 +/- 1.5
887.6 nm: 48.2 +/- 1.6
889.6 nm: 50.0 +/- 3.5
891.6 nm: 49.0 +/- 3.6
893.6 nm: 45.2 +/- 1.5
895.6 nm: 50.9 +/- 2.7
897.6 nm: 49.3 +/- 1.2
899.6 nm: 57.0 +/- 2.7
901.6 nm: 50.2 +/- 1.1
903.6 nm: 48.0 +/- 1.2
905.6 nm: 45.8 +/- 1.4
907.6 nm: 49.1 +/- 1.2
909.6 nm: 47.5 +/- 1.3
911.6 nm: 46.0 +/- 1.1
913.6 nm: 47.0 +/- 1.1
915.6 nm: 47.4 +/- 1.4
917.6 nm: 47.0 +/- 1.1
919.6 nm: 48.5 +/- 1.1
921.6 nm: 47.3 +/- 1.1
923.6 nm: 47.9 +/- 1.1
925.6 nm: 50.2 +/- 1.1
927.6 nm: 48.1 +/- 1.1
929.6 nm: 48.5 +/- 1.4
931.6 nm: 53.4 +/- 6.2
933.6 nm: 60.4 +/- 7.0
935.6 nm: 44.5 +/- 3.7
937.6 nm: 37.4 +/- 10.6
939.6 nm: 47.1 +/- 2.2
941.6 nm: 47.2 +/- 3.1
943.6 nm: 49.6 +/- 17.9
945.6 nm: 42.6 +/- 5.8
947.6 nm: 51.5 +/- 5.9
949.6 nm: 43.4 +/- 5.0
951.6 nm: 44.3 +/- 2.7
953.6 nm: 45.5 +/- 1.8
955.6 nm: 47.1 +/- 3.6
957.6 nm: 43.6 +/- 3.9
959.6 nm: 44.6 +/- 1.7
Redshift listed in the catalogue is 0.15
